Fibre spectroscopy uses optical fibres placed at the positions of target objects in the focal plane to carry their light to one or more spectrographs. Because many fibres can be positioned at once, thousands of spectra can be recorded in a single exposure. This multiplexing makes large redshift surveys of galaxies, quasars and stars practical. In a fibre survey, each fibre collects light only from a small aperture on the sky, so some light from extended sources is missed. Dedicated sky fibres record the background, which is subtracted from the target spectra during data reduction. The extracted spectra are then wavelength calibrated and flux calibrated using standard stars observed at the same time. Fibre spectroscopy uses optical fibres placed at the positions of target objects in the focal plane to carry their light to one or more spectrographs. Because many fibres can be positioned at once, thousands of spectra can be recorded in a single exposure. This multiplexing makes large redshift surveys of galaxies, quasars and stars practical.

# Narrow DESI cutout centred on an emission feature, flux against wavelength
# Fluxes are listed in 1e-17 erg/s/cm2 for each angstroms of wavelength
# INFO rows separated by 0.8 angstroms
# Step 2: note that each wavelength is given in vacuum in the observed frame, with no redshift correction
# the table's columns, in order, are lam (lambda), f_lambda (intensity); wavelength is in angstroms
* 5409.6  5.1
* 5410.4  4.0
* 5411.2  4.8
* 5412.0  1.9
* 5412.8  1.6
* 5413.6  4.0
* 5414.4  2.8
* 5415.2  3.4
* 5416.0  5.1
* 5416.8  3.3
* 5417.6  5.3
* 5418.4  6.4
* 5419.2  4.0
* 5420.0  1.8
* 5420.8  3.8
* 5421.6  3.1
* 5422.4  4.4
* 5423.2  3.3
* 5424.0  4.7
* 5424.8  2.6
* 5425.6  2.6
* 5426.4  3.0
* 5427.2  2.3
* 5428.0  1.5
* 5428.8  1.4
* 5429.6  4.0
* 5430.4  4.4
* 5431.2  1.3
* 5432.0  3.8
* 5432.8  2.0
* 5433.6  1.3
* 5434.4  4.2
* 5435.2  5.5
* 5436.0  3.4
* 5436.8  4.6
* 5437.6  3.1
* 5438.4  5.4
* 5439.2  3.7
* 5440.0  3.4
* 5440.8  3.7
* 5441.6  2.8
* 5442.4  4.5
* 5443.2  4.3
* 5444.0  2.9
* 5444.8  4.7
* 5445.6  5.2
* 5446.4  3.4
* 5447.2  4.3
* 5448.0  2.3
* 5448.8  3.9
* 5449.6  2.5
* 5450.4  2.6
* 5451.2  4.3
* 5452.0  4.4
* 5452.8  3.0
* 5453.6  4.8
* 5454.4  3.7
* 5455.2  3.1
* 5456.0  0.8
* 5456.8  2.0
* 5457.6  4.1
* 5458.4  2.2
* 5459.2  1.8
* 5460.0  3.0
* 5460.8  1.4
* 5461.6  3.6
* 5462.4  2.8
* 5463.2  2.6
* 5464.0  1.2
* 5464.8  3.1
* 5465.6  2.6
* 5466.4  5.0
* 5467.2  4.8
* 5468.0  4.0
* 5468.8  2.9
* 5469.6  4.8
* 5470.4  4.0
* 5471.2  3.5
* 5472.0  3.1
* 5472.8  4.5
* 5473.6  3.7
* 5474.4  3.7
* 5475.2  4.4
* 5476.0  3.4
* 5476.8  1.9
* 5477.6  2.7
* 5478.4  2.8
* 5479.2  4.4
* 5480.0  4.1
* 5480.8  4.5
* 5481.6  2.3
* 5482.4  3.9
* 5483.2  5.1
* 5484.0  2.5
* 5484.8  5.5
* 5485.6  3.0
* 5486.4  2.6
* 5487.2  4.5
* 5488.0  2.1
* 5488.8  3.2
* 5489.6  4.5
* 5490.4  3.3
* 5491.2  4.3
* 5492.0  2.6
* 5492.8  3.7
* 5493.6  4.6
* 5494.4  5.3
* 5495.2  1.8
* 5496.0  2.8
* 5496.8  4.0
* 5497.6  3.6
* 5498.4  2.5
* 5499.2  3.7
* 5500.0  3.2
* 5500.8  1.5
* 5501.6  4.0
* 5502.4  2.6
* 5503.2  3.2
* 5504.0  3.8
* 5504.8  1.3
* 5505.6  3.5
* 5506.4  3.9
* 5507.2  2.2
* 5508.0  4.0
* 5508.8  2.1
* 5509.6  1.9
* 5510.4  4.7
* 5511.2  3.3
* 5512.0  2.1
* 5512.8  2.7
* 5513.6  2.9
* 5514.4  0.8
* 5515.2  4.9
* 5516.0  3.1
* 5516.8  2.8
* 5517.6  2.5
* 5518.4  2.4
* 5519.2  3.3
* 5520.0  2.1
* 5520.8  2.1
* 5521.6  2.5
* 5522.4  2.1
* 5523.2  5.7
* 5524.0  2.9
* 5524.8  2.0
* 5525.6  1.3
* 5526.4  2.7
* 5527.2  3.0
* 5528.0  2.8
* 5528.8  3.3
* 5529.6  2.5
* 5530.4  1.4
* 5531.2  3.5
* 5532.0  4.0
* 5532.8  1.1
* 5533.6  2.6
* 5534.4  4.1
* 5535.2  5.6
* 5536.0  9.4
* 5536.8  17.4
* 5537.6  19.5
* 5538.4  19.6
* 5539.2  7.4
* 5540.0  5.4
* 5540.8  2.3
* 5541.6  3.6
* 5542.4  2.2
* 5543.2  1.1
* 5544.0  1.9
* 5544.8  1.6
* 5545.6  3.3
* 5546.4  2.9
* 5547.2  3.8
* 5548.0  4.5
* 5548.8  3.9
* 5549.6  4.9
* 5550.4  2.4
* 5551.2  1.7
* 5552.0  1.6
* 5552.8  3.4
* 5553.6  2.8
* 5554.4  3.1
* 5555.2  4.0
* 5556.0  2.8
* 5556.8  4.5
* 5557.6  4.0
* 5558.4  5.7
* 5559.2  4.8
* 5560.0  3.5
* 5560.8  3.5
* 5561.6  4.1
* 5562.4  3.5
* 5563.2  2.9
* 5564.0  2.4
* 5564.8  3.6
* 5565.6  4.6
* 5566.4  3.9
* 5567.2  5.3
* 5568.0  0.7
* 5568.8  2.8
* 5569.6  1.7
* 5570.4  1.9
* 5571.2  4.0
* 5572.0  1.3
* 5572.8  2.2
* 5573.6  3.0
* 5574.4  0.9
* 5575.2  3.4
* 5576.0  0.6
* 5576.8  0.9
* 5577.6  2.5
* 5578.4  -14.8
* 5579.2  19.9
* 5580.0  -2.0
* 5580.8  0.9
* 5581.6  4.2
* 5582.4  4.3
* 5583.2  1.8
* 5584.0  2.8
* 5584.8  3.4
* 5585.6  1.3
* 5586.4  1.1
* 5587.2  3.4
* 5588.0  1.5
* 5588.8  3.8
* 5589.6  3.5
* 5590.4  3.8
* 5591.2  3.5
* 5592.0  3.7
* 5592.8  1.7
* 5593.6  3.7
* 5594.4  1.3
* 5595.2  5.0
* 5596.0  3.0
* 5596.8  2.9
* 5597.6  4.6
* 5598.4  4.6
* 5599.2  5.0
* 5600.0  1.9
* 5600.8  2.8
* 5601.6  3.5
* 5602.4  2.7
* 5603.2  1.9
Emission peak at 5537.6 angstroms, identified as H-beta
